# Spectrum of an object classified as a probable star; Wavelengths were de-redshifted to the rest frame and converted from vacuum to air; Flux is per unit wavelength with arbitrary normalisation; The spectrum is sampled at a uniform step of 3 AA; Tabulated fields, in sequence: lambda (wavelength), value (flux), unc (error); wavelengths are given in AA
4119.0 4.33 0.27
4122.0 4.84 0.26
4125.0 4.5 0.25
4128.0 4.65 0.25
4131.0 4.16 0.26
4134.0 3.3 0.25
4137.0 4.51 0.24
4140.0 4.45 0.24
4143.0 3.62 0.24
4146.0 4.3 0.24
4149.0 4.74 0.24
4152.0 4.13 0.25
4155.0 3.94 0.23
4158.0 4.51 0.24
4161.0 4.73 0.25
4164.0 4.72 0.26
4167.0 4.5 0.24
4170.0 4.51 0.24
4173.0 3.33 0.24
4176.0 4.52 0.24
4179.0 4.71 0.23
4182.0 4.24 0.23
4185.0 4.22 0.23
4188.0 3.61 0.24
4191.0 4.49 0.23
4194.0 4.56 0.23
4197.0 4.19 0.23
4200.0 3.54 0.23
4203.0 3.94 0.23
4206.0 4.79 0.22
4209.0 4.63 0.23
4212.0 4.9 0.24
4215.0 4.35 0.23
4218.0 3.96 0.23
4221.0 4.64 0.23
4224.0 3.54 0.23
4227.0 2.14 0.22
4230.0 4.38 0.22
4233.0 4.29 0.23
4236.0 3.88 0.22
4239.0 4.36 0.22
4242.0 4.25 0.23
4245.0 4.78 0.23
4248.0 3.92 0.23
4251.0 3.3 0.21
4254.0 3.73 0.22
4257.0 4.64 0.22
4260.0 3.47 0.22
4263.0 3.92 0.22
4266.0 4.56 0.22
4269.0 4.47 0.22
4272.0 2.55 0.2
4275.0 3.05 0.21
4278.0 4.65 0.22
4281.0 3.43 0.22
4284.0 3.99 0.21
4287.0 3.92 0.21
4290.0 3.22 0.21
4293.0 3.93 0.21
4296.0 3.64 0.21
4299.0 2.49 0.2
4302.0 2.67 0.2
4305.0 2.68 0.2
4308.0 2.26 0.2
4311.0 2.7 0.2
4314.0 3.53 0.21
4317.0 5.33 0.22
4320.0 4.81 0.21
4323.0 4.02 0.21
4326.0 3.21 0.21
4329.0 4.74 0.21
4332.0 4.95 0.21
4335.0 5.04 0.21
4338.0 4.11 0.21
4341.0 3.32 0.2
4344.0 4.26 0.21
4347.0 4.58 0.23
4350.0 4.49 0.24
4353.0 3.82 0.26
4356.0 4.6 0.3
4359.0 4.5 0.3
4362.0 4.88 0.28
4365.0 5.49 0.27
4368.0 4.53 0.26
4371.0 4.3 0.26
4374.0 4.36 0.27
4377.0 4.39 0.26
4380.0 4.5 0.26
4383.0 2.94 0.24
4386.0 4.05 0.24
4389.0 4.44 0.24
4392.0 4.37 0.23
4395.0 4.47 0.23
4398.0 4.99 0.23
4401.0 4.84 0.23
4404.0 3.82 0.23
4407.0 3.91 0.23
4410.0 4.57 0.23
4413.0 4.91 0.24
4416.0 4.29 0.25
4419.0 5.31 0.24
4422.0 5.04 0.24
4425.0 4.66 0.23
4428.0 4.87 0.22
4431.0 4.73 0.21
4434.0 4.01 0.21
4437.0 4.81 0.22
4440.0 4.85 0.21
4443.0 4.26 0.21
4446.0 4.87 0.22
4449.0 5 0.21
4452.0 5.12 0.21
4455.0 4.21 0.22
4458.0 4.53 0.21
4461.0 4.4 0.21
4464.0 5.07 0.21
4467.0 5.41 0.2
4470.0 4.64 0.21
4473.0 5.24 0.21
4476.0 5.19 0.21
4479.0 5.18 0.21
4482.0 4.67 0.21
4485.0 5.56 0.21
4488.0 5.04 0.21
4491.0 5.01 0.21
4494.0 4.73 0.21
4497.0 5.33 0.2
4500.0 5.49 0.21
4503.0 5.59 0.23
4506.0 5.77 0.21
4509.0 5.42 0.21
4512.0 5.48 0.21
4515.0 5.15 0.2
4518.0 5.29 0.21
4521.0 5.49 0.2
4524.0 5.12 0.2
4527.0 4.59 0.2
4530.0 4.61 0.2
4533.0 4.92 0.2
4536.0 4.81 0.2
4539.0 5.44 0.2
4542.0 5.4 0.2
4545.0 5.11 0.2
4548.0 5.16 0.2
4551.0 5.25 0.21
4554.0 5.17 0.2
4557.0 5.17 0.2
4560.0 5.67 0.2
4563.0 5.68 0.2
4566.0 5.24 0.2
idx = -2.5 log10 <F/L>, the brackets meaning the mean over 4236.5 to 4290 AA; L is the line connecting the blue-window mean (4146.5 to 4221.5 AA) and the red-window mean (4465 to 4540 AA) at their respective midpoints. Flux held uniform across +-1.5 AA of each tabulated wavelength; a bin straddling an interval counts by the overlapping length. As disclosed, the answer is 0.16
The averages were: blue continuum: 4.33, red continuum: 5.16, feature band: 3.92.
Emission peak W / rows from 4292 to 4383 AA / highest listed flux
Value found 5.49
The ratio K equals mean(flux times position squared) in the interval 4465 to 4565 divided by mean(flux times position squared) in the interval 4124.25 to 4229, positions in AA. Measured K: 1.44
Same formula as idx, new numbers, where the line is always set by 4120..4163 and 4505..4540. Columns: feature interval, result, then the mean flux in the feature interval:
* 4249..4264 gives 0.20 mag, 3.81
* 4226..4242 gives 0.16 mag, 3.9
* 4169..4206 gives 0.06 mag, 4.18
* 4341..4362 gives 0.11 mag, 4.34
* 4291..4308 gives 0.47 mag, 3.01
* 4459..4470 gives 0.03 mag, 4.9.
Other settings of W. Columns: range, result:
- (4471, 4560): 5.77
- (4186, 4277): 4.9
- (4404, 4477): 5.41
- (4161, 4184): 4.73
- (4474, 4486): 5.56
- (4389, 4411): 4.99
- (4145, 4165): 4.74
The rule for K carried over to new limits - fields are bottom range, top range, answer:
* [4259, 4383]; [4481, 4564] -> 1.44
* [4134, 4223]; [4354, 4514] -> 1.25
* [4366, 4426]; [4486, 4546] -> 1.23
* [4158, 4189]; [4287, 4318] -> 0.80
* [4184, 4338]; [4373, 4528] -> 1.34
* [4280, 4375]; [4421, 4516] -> 1.33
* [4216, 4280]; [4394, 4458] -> 1.28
